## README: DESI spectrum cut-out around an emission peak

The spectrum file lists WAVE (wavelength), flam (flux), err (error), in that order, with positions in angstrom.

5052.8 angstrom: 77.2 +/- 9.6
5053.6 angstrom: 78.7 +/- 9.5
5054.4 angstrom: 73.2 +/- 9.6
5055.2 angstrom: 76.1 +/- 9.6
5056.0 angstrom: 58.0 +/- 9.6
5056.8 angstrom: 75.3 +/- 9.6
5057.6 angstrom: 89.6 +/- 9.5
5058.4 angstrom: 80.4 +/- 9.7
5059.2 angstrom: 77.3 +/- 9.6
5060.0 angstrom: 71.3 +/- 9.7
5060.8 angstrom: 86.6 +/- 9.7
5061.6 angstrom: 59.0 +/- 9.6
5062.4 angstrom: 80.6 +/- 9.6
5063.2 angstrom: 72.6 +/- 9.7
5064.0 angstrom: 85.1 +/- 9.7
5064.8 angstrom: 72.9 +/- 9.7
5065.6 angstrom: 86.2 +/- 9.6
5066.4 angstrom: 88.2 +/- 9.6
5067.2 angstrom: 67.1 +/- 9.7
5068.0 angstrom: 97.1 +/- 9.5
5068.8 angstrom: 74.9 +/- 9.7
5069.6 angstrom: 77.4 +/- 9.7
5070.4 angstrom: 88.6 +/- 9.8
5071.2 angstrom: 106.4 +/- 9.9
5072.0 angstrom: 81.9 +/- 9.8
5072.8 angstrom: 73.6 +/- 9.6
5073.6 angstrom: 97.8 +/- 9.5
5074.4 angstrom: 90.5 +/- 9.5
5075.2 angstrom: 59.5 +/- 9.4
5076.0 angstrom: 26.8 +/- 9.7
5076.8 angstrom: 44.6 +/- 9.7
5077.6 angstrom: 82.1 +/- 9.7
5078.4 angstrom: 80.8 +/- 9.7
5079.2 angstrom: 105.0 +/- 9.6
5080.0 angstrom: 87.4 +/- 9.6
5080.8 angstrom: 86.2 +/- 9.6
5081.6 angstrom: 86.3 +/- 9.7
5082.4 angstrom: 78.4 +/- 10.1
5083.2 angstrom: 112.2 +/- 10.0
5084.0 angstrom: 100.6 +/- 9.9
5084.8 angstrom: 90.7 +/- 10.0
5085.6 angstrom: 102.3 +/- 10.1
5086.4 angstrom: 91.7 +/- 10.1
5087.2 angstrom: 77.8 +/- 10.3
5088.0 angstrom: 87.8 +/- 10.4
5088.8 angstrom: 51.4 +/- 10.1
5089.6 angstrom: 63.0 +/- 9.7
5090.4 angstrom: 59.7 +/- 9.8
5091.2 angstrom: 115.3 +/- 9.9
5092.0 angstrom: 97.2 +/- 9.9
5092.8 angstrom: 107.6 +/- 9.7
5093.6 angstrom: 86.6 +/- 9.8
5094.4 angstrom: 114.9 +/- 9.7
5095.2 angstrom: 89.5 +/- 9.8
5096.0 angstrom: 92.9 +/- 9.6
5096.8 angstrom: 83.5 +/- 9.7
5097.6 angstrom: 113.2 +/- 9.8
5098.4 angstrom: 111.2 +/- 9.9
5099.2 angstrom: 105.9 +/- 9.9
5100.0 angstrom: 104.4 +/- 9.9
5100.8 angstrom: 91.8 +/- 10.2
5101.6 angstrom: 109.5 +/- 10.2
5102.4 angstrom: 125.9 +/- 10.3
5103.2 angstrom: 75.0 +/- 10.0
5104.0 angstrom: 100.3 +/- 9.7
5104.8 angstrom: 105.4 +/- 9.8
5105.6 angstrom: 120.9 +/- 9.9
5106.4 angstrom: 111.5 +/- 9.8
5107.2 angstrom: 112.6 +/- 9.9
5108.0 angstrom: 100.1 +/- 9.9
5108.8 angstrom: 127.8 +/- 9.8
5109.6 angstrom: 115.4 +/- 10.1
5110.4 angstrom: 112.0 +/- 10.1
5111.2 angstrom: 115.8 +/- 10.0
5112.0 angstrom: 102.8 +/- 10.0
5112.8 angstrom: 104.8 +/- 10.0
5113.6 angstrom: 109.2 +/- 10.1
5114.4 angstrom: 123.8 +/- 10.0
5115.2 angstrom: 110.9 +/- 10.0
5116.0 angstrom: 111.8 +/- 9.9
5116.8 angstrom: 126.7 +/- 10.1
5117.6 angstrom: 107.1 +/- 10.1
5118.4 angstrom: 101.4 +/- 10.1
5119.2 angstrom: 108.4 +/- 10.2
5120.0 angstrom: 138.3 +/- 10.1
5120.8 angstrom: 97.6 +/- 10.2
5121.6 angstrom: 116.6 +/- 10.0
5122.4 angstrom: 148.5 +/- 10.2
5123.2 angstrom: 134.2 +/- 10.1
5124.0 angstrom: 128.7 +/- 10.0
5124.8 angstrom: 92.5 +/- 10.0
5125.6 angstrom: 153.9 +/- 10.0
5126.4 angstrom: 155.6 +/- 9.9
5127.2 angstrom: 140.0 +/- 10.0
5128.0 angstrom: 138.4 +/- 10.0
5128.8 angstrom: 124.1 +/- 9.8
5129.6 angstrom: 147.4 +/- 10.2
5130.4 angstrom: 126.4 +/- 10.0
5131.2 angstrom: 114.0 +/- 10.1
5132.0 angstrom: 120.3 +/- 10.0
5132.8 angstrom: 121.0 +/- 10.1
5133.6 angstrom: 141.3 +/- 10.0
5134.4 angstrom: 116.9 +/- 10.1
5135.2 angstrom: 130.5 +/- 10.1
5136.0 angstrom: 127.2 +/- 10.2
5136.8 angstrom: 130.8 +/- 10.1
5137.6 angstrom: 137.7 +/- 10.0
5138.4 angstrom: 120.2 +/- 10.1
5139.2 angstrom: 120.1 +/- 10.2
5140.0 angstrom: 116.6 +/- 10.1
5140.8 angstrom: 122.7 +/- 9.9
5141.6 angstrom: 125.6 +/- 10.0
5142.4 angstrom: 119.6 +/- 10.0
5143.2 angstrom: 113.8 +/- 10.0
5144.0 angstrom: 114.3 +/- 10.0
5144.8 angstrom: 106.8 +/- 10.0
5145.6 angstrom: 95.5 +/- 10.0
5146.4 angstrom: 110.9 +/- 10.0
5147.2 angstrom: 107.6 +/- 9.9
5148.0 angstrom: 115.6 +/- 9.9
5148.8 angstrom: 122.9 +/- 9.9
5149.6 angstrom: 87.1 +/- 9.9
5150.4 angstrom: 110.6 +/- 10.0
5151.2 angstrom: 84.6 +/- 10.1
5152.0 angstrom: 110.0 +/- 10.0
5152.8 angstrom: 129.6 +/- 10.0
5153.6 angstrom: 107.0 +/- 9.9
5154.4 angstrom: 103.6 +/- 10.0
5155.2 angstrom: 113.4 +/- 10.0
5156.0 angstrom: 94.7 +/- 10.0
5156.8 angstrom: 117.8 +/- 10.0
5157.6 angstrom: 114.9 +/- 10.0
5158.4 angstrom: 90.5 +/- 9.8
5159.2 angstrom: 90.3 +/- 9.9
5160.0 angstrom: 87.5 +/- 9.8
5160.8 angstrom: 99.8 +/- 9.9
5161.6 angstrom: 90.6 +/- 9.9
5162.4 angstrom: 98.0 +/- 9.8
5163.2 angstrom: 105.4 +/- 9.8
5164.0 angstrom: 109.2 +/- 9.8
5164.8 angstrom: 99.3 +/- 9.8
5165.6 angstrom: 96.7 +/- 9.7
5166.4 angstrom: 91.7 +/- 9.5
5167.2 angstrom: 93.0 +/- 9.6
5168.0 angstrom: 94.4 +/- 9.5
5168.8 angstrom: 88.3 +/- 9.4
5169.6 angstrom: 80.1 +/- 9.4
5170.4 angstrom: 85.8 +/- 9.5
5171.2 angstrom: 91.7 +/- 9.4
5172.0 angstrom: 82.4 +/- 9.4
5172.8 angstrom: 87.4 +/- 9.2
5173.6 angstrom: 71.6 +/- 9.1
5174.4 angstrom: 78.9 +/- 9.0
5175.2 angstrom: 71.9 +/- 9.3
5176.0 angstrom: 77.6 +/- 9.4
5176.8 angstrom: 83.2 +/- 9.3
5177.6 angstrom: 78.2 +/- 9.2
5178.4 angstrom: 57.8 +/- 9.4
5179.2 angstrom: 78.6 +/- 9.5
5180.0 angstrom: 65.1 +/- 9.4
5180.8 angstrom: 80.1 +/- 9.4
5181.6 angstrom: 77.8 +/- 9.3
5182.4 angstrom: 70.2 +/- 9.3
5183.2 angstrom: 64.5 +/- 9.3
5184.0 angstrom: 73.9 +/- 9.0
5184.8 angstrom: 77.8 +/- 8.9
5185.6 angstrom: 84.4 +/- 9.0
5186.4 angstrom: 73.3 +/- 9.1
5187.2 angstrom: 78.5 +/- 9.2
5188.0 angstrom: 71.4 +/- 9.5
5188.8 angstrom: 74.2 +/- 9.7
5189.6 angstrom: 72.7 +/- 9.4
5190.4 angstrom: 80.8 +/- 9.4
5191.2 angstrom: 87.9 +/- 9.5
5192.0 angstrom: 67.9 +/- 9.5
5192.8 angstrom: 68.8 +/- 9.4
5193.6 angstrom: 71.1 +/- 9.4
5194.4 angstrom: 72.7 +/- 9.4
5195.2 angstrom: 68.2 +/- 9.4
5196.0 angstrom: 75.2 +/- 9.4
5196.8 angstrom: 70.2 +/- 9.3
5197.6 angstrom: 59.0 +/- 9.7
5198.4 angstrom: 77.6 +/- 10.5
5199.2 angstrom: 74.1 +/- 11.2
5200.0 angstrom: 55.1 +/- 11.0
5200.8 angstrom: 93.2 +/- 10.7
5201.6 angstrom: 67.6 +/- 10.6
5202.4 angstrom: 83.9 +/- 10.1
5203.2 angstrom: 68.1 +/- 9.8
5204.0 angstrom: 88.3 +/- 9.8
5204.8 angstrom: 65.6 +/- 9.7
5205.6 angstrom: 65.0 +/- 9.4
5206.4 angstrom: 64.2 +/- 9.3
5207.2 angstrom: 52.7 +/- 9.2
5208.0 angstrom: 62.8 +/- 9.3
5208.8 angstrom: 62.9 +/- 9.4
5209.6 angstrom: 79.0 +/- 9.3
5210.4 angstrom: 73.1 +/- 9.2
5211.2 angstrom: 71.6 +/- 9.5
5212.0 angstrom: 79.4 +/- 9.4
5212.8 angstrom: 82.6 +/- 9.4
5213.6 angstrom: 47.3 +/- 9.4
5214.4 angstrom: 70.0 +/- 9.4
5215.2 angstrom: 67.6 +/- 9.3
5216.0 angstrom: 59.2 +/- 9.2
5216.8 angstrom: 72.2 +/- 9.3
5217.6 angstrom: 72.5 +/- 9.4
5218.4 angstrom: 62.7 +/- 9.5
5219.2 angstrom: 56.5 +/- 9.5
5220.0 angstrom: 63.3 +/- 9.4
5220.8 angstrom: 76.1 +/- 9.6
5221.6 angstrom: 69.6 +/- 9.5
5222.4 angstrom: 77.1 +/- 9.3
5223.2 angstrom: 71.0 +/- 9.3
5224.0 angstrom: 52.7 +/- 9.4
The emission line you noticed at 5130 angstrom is C III]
